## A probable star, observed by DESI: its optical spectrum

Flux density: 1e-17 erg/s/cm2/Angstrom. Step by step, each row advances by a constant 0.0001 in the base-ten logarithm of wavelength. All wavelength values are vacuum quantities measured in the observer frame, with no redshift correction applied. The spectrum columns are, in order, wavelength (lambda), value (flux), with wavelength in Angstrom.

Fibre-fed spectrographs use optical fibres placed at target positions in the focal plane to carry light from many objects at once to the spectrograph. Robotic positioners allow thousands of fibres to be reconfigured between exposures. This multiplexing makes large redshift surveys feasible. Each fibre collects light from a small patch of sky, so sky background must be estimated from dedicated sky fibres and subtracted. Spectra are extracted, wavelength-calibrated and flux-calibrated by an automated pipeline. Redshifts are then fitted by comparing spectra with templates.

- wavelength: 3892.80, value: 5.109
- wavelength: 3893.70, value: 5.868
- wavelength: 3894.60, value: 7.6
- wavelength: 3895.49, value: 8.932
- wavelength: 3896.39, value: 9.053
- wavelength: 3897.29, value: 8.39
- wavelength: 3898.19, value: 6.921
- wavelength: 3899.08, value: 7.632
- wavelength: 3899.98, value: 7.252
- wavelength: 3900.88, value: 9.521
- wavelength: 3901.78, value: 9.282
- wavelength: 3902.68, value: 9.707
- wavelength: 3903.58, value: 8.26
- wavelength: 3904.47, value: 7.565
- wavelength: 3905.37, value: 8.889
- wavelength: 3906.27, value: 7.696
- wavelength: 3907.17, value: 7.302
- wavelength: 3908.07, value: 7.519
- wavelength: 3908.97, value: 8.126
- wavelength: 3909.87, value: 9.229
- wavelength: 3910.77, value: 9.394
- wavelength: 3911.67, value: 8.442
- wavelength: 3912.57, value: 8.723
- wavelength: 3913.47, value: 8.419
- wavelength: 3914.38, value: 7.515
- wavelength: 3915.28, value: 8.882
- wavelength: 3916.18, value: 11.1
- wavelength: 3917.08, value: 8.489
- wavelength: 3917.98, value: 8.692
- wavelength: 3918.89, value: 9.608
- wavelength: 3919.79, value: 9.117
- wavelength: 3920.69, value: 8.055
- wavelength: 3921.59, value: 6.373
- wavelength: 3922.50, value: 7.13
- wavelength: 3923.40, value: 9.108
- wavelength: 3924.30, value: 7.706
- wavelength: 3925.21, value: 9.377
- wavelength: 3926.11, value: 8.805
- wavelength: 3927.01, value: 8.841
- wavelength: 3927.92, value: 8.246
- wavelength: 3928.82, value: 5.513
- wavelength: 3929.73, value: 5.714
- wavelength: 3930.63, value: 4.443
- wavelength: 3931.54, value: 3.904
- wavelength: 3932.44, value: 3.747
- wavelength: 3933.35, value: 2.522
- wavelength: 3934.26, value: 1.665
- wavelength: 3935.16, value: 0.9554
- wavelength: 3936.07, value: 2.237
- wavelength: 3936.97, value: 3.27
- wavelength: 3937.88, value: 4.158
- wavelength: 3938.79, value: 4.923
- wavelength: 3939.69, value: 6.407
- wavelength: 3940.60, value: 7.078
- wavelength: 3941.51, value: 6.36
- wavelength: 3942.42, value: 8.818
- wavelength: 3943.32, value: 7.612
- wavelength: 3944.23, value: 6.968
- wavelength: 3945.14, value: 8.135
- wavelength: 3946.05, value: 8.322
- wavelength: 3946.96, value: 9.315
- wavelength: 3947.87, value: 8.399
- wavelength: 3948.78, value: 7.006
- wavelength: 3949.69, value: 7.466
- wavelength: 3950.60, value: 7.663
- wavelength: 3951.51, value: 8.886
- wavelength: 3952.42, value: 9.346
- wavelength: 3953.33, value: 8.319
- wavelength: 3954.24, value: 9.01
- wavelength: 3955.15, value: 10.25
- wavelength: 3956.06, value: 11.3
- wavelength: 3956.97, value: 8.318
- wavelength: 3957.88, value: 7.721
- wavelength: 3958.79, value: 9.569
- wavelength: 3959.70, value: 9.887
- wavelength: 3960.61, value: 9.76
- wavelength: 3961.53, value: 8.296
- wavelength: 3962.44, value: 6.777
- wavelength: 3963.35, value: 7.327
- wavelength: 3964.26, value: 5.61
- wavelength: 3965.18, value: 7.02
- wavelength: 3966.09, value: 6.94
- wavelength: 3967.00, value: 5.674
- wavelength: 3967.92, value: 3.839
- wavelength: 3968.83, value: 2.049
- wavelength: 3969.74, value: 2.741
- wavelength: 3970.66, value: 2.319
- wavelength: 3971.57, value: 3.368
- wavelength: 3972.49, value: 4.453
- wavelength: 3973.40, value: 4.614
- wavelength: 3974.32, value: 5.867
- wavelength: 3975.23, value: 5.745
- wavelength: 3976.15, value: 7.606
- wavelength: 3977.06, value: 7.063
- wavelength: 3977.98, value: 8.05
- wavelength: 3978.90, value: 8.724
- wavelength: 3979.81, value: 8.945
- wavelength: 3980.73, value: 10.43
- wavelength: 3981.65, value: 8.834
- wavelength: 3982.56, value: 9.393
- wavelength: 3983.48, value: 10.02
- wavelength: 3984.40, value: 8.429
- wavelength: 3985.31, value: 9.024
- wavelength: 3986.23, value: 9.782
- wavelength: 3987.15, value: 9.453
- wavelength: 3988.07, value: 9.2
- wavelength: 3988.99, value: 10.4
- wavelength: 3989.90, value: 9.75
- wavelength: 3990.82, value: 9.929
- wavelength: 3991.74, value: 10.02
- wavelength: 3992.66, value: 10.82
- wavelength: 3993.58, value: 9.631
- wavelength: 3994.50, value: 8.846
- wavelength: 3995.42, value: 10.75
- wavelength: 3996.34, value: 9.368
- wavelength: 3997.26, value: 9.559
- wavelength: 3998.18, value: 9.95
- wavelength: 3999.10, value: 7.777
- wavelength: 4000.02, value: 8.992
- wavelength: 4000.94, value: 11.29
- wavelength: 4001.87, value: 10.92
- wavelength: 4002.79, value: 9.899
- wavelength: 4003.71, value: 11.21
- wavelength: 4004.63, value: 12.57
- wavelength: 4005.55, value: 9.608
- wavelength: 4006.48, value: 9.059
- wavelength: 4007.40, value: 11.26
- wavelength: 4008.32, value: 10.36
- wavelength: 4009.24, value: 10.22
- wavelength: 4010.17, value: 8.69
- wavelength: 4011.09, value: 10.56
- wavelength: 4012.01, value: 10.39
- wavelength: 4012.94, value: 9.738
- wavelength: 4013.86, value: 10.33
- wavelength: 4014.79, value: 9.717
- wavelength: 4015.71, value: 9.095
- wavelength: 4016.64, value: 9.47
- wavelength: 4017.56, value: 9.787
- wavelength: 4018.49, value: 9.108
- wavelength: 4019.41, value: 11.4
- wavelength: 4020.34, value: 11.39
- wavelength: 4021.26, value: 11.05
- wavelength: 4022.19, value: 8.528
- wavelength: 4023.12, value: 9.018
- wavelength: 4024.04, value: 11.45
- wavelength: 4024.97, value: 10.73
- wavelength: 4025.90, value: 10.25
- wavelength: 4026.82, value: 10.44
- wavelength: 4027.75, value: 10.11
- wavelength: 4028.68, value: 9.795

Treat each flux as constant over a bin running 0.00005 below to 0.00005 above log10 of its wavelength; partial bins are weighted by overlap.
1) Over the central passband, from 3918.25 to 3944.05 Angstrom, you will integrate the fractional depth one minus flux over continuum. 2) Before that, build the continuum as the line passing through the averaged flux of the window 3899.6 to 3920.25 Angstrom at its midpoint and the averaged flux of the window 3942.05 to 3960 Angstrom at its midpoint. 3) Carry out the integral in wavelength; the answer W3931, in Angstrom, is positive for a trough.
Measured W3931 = 7.39 Angstrom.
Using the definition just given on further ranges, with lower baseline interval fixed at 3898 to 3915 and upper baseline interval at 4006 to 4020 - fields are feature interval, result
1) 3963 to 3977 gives 6.4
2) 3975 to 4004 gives 0.6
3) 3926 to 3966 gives 9.0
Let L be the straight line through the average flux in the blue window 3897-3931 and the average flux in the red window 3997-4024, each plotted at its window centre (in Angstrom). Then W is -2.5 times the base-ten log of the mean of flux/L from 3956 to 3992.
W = 0.23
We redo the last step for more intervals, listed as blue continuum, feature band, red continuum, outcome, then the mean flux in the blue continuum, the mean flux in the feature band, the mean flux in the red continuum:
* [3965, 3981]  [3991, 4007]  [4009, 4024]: -0.21 mag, 5.79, 10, 9.94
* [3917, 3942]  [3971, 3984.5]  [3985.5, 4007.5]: 0.21 mag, 6.12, 7.37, 9.97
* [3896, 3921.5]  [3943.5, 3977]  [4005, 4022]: 0.28 mag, 8.5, 7.11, 10.1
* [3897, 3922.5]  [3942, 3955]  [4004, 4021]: 0.10 mag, 8.41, 8.28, 10.2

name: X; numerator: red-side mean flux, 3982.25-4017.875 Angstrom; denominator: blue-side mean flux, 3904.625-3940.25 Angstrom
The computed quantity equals 1.43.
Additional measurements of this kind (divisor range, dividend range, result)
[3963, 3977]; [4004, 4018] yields 1.99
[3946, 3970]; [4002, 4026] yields 1.33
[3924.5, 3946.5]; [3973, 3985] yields 1.39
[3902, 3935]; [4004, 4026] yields 1.34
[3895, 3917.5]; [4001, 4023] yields 1.20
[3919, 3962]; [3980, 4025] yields 1.38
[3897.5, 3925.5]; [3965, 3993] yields 0.88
